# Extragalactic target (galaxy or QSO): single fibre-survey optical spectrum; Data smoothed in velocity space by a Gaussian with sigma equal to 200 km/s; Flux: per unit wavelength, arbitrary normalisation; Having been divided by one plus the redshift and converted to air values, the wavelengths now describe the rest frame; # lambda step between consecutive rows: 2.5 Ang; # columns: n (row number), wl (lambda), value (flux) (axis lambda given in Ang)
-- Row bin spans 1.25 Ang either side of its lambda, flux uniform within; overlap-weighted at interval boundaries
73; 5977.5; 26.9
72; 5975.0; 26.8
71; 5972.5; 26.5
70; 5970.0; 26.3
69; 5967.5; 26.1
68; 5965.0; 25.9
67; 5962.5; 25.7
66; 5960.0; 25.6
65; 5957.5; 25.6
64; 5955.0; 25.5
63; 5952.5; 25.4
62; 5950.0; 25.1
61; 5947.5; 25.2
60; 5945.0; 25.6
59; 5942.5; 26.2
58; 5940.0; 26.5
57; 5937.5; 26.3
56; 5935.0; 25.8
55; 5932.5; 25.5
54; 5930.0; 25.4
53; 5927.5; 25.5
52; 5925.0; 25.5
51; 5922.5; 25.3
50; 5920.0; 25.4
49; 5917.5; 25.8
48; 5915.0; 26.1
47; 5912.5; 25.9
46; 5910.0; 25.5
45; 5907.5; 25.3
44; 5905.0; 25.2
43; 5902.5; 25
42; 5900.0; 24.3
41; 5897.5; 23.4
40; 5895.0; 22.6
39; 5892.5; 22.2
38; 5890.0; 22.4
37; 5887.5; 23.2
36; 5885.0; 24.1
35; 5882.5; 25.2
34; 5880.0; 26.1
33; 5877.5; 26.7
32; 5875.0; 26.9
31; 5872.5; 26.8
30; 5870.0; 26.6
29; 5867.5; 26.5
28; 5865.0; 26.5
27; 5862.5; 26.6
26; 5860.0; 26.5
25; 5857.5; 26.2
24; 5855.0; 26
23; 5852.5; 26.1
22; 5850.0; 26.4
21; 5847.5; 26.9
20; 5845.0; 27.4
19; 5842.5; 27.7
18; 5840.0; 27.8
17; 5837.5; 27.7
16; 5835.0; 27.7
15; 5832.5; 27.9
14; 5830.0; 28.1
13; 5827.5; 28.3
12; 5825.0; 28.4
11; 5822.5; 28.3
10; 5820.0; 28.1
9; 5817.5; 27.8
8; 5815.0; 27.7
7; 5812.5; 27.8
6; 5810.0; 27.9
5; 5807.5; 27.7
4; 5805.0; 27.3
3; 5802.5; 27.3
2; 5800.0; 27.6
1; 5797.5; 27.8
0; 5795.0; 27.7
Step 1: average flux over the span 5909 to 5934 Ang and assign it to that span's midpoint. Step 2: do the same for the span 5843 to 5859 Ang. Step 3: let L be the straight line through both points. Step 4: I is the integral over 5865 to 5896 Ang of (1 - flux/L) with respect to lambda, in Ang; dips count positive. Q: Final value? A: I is 1.3 Ang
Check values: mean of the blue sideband 26.6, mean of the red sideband 25.6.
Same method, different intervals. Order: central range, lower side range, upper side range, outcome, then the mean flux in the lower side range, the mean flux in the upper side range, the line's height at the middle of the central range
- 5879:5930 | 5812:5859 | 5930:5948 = 3.3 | 27.5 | 25.9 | 26.4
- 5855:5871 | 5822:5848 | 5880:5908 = -0.3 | 27.8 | 24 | 26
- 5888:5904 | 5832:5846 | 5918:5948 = 1.9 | 27.7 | 25.7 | 26.5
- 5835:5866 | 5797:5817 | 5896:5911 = -0.6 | 27.6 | 24.7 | 26.3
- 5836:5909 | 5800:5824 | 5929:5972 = 3.3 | 27.8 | 25.8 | 26.9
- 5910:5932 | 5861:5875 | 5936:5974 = 0.5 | 26.6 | 25.8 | 26.1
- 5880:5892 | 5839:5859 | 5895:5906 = 0.5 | 26.8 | 24.2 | 25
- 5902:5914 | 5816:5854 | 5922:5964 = 0.4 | 27.6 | 25.6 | 26.3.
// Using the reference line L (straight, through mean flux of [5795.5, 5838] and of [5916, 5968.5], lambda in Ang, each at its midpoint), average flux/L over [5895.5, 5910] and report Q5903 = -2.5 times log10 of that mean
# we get 0.074 mag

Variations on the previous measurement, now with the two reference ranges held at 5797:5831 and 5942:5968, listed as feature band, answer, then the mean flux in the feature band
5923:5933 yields 0.024 mag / 25.5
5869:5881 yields 0.010 mag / 26.6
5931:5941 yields -0.004 mag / 26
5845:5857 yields 0.033 mag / 26.4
